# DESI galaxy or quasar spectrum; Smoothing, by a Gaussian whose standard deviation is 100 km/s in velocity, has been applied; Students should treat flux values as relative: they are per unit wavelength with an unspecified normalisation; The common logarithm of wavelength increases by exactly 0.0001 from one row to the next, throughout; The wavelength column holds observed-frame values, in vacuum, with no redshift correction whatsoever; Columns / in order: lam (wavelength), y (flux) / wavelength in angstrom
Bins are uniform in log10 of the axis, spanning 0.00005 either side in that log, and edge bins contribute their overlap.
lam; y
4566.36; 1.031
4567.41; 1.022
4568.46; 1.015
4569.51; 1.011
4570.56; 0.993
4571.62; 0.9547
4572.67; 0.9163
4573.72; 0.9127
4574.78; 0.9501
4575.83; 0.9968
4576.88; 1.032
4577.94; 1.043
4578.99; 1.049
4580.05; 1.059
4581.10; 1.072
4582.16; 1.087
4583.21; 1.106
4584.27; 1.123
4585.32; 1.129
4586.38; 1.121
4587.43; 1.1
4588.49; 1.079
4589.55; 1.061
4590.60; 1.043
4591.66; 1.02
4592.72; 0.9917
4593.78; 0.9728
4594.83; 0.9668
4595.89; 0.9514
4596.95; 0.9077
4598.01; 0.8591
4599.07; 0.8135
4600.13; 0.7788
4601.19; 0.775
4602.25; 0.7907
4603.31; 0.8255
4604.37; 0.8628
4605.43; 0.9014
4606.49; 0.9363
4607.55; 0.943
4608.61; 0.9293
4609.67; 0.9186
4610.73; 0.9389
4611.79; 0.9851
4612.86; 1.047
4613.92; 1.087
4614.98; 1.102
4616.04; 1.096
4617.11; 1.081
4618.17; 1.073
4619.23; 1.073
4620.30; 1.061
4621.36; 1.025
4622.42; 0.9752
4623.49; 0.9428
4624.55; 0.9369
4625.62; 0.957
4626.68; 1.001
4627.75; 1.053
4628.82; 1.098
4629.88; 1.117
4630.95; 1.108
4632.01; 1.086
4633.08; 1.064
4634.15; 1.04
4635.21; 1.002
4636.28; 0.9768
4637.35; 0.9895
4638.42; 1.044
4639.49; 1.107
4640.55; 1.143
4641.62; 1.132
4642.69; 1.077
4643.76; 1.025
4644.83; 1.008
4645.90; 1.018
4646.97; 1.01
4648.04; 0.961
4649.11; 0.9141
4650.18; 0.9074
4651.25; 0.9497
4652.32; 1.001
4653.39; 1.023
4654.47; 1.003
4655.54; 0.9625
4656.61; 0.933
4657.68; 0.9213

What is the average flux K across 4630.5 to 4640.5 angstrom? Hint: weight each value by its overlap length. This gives 1.05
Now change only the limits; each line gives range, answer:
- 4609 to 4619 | 1.04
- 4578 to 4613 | 0.974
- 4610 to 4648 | 1.04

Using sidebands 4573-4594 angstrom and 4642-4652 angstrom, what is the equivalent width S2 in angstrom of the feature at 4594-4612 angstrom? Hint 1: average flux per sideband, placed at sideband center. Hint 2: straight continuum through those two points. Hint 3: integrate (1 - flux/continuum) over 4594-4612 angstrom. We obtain 2.5 angstrom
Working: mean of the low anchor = 1.05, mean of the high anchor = 0.988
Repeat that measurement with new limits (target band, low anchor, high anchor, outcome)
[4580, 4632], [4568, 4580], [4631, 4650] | 0.7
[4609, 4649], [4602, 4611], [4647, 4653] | -4.7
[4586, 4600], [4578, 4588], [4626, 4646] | 1.3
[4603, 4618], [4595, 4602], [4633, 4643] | -1.1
